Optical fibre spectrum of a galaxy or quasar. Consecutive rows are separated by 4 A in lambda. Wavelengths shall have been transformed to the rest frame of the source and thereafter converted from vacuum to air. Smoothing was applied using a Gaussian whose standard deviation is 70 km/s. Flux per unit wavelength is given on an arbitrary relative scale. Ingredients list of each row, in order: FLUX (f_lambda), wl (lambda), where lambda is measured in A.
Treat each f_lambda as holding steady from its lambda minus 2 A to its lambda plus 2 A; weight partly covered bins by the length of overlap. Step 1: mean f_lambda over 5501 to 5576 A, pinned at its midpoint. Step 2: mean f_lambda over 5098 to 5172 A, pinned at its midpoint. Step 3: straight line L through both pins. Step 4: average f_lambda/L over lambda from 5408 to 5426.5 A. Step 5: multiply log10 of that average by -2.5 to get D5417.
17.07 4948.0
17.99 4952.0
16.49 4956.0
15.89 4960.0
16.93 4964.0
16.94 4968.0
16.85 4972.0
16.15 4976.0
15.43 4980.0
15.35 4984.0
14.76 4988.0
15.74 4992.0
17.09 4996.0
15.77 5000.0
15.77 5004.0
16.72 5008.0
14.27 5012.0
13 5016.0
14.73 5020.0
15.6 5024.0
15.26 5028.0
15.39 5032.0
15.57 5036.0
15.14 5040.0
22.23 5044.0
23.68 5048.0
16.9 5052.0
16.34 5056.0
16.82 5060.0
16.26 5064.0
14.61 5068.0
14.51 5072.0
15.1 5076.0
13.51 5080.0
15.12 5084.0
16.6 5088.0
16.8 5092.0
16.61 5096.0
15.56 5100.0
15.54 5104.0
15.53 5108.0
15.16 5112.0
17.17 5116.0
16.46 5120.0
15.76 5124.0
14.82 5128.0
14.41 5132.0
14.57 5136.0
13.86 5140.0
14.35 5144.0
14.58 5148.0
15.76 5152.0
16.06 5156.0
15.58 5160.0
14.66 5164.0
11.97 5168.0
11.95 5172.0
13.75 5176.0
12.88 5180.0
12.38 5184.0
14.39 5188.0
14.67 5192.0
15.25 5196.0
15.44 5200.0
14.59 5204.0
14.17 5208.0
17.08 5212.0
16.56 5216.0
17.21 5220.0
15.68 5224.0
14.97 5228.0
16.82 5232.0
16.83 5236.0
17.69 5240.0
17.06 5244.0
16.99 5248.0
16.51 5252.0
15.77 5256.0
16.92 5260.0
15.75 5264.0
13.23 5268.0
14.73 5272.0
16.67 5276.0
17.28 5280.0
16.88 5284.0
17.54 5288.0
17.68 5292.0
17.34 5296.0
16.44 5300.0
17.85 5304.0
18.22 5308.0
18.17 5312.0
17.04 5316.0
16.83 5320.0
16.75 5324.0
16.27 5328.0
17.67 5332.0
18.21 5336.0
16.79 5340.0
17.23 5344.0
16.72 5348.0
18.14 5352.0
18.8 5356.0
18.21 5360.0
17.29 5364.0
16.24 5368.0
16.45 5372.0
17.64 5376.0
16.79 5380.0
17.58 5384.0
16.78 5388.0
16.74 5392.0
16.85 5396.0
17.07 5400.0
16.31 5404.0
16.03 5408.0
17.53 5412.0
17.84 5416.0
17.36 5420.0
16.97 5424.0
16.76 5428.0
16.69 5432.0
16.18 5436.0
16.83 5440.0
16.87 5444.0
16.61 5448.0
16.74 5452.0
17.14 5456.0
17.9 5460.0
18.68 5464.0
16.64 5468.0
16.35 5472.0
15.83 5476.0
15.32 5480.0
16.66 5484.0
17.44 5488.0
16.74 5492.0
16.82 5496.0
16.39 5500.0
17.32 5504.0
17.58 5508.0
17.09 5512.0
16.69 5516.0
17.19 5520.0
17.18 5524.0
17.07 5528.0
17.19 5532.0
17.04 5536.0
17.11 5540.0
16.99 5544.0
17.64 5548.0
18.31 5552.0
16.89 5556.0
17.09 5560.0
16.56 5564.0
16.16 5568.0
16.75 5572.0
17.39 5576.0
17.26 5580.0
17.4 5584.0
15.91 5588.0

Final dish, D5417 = -0.05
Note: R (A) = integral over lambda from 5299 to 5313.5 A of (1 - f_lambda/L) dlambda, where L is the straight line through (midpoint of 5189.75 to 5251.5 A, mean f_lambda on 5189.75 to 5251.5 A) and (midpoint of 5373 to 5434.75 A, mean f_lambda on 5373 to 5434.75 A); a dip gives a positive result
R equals -1.09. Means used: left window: 16.1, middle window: 17.7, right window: 17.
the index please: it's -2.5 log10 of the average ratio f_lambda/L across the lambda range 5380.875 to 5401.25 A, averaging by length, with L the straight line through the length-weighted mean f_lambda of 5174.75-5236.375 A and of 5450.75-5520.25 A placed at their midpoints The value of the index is -0.04 mag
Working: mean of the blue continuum 15.1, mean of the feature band 17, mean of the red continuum 16.9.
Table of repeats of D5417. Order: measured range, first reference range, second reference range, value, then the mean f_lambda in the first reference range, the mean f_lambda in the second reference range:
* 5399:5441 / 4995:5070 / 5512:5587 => 0.003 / 16.4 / 17.1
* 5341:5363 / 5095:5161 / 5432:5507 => -0.091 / 15.4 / 16.8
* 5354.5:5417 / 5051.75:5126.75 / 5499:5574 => -0.031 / 15.8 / 17.1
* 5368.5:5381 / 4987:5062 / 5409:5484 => -0.006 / 16.4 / 16.9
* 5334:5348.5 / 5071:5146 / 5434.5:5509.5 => -0.064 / 15.3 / 16.8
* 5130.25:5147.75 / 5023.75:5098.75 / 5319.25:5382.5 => 0.164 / 16.4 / 17.3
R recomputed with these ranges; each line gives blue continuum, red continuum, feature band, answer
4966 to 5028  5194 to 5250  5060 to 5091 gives 1.04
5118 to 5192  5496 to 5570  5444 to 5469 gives -1.14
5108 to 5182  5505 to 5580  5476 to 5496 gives 0.32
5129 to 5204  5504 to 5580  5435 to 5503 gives -0.94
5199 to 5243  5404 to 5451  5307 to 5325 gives -1.02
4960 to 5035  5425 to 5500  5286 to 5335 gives -2.75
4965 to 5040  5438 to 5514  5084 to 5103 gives -0.45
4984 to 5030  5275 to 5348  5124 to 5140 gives 1.46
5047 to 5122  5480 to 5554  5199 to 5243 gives 0.80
